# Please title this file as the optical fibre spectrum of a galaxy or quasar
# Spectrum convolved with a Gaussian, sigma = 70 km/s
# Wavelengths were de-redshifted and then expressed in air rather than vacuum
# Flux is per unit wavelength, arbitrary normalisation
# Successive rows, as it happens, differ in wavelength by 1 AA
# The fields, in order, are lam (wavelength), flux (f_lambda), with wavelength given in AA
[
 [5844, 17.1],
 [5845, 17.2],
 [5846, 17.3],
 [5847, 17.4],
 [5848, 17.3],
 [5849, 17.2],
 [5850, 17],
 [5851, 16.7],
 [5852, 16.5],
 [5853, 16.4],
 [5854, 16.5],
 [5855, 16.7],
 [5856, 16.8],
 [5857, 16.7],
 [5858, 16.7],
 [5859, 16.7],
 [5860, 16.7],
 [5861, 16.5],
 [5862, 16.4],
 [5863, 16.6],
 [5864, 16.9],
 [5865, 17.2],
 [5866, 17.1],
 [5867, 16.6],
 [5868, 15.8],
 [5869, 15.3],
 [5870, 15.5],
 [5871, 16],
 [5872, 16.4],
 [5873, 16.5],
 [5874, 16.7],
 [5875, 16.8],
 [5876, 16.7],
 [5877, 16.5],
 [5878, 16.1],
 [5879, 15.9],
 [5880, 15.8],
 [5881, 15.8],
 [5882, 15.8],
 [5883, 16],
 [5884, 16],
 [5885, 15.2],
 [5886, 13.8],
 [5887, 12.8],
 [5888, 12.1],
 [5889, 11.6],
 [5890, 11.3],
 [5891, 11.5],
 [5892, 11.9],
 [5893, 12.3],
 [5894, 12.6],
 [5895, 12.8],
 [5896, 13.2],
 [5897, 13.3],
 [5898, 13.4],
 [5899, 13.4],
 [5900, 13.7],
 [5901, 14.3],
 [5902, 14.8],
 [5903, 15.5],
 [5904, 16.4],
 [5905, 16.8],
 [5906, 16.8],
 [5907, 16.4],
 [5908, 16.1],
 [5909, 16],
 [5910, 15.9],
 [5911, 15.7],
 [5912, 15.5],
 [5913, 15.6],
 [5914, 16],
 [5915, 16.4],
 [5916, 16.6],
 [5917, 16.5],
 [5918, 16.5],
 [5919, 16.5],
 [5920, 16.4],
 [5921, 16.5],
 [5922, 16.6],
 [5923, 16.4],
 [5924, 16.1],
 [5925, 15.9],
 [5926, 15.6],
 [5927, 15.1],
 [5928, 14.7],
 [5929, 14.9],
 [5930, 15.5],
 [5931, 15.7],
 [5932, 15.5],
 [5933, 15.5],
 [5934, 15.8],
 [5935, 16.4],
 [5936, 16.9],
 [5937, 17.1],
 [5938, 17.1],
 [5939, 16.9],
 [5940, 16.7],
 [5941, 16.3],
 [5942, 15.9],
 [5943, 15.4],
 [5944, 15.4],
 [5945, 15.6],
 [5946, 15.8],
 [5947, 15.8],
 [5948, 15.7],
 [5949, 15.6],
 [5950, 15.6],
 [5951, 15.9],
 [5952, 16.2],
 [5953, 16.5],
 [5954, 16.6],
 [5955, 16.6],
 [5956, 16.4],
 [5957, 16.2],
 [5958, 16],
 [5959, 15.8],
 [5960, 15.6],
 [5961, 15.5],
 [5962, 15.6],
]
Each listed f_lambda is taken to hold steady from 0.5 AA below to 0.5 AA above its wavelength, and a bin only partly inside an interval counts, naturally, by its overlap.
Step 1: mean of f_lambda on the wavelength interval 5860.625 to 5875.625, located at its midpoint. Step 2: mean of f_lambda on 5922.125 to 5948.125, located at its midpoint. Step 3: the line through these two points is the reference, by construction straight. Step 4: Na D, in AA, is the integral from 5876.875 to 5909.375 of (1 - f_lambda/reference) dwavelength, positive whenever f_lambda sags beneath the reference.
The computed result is 3.7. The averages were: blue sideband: 16.4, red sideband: 15.9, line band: 14.4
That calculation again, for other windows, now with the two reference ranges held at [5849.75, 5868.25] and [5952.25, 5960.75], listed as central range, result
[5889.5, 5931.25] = 3.4 AA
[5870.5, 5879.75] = 0.1 AA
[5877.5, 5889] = 1.2 AA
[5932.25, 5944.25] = 0.0 AA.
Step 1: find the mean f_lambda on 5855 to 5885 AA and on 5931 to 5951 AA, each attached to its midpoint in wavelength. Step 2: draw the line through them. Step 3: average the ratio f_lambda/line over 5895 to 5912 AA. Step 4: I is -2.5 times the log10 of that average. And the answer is 0.08 mag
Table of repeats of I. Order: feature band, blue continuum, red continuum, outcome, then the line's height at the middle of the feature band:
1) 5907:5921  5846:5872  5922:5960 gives 0.00 mag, 16.2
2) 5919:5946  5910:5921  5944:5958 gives 0.01 mag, 16.1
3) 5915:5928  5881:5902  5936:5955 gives -0.09 mag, 14.9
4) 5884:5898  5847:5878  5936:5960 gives 0.27 mag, 16.4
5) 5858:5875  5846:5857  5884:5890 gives -0.08 mag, 15.3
